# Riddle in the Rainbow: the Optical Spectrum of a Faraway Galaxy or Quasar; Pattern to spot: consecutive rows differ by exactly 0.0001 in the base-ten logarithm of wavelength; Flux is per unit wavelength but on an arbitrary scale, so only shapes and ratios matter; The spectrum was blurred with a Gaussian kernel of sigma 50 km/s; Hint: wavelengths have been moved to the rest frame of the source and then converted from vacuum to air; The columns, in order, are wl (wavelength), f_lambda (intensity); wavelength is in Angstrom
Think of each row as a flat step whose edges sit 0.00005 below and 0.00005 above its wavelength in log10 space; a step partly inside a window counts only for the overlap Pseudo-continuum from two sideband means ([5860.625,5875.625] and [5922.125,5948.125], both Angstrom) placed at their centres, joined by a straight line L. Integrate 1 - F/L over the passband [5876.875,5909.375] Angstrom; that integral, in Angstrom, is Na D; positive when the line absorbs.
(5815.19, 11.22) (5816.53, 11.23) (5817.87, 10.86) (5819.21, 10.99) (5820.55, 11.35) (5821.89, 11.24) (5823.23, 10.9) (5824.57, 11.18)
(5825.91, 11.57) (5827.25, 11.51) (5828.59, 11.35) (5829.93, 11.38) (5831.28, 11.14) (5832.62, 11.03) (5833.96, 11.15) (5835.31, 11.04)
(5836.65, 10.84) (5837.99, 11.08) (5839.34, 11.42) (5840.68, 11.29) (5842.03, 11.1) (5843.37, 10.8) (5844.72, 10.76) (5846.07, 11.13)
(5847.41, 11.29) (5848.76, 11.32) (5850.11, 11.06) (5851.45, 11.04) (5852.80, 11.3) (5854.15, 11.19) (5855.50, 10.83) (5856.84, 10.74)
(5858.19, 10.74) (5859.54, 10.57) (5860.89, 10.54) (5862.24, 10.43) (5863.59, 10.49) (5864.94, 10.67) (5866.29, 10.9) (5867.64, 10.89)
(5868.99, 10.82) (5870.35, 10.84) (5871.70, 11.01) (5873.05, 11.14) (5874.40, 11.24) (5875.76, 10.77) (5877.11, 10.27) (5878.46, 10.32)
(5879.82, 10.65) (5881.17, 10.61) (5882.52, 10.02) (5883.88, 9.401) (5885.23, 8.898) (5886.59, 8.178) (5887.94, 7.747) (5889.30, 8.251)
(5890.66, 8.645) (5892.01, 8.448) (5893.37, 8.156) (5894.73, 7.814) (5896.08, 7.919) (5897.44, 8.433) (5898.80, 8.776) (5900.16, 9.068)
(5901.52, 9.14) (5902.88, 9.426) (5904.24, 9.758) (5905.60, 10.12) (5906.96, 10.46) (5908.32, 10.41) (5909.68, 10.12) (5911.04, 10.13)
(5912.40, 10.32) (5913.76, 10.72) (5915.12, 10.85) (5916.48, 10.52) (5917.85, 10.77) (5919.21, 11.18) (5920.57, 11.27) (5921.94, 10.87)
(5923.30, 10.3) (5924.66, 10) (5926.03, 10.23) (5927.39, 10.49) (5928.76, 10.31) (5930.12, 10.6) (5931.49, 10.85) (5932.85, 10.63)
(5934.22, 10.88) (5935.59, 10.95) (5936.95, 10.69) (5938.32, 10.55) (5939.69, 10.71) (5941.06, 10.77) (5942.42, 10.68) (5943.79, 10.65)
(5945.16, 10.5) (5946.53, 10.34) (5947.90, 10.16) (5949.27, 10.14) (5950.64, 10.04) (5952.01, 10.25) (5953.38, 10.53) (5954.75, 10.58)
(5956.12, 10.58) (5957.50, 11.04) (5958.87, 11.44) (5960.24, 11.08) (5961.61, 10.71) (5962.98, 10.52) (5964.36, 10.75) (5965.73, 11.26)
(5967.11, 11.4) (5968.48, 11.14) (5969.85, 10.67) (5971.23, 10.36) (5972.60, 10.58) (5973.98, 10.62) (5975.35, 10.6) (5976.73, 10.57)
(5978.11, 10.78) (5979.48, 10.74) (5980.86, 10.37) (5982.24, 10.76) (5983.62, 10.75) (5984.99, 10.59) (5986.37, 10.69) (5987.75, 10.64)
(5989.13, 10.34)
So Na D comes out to 4.6 Angstrom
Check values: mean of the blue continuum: 10.8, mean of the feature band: 9.2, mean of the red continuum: 10.6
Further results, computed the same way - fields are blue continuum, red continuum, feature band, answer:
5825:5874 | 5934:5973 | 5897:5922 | 1.6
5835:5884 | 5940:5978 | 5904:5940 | 0.6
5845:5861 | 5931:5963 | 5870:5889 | 1.5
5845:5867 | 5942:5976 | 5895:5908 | 1.9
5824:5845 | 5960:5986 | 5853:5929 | 6.5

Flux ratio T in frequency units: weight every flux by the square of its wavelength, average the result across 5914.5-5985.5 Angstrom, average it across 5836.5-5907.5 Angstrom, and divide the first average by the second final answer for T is 1.08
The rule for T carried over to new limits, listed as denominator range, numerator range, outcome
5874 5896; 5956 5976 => 1.20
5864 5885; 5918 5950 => 1.02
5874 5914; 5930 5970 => 1.15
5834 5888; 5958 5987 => 1.05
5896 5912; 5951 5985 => 1.15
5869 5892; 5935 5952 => 1.09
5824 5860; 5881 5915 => 0.85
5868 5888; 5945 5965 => 1.06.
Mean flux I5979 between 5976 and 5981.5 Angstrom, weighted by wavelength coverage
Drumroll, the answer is 10.6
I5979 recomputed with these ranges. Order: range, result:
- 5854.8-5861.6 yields 10.7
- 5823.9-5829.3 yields 11.4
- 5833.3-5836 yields 11.1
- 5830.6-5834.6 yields 11.1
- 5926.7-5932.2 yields 10.6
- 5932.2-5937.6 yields 10.8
